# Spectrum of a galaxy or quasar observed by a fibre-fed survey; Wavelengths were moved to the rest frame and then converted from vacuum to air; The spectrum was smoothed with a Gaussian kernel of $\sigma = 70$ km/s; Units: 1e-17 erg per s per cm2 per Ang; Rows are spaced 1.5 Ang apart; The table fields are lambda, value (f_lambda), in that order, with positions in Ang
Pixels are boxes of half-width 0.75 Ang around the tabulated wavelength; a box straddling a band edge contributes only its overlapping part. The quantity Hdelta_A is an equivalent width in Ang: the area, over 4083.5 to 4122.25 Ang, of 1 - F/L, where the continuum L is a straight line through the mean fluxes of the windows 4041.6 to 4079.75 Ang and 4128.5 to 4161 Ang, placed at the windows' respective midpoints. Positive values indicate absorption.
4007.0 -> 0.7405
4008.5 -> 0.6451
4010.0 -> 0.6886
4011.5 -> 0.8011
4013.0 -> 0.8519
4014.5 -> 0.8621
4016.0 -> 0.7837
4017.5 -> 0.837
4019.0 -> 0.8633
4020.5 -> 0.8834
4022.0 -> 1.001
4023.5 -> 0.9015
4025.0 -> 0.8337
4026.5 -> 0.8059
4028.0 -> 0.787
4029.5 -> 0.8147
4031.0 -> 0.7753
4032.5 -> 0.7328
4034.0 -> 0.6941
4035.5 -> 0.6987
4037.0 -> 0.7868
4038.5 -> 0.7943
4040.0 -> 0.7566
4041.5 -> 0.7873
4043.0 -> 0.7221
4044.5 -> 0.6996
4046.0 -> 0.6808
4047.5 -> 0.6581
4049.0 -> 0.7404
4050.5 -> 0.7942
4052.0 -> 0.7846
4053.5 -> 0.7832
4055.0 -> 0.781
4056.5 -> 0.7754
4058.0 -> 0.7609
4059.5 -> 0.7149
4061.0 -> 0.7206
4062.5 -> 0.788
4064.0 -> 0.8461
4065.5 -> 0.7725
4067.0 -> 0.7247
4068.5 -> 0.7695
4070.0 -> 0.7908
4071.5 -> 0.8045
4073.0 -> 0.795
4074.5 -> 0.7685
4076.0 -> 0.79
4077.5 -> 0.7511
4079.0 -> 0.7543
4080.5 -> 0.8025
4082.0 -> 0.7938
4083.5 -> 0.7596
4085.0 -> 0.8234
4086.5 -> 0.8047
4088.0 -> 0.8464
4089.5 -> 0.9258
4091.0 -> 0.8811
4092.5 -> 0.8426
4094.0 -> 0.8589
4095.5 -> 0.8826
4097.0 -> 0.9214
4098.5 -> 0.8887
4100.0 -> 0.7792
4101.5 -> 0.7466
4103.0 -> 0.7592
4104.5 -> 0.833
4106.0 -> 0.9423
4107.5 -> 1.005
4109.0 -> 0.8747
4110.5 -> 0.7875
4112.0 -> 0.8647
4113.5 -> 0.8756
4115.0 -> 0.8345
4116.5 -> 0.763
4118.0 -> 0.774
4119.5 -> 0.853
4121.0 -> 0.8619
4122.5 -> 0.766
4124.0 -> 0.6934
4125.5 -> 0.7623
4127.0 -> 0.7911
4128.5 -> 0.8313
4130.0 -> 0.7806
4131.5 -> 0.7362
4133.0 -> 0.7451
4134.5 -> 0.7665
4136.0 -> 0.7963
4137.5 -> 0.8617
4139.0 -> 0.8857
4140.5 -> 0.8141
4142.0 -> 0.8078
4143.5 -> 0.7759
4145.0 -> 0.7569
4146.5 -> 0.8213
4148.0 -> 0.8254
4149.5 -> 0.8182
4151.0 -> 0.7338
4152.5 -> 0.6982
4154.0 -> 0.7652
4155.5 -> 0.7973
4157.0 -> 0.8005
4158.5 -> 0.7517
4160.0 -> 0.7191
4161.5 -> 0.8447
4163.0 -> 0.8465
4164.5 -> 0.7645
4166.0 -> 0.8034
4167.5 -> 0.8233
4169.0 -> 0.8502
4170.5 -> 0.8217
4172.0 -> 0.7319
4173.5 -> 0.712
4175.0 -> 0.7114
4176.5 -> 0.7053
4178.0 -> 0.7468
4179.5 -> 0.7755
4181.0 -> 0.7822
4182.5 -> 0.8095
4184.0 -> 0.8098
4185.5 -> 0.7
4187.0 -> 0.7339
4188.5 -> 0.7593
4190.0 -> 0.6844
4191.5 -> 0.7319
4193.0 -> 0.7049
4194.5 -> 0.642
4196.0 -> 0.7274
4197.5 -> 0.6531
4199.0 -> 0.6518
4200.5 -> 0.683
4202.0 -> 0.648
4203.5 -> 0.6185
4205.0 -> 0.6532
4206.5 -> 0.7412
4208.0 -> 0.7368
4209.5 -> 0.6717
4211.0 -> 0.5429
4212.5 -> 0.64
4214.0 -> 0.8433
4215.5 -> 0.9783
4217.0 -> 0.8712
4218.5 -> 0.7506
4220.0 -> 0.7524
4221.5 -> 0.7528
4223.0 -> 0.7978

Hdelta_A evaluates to -3.7 Ang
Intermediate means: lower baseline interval 0.759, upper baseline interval 0.785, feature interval 0.846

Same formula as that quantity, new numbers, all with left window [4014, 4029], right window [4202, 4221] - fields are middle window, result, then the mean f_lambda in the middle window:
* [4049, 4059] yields 0.7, 0.775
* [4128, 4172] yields -1.3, 0.793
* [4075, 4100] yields -0.6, 0.831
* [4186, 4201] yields 0.9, 0.697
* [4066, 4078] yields 0.7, 0.775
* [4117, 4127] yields 0.1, 0.785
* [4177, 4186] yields -0.3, 0.771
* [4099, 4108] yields -0.4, 0.841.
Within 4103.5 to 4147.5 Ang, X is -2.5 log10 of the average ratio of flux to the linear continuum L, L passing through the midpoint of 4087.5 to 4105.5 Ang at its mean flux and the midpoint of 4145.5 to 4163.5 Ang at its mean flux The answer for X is 0.00 mag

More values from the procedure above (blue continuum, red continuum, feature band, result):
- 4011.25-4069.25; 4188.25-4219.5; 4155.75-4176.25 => -0.08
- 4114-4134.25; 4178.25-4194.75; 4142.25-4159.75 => -0.01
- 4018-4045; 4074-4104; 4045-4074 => 0.06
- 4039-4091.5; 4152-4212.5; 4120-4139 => -0.05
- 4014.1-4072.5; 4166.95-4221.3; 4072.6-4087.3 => -0.02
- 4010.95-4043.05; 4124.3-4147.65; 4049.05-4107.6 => -0.01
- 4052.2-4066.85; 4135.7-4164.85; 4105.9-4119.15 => -0.09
